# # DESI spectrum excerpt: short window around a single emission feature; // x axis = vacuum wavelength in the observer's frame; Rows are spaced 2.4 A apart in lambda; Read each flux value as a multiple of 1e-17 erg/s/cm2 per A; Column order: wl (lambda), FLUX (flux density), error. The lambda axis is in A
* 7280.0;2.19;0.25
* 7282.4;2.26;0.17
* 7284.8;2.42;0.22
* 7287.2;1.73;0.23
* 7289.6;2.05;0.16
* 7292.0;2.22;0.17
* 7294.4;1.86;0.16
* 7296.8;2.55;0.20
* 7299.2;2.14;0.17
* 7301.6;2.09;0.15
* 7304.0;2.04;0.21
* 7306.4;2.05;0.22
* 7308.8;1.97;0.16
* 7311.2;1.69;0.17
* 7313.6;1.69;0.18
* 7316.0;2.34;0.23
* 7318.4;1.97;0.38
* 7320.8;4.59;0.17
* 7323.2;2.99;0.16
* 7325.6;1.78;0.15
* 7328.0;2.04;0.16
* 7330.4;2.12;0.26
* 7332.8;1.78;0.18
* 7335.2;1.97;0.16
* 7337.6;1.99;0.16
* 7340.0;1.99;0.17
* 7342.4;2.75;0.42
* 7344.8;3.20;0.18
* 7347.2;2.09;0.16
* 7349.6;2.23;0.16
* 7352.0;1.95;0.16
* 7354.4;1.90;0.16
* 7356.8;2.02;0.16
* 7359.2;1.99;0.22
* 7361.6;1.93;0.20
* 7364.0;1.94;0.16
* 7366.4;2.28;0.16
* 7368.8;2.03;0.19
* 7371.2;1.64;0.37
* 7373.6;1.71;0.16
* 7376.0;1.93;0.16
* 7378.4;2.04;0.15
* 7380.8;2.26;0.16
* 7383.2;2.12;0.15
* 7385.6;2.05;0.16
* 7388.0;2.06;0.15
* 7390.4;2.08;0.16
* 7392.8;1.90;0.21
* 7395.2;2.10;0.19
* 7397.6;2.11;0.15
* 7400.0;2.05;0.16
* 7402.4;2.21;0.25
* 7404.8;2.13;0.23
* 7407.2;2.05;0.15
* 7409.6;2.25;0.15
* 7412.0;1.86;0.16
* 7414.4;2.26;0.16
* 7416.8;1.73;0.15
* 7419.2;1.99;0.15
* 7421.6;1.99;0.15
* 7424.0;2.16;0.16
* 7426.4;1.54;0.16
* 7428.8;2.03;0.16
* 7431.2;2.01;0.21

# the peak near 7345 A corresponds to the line [N II] 6583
